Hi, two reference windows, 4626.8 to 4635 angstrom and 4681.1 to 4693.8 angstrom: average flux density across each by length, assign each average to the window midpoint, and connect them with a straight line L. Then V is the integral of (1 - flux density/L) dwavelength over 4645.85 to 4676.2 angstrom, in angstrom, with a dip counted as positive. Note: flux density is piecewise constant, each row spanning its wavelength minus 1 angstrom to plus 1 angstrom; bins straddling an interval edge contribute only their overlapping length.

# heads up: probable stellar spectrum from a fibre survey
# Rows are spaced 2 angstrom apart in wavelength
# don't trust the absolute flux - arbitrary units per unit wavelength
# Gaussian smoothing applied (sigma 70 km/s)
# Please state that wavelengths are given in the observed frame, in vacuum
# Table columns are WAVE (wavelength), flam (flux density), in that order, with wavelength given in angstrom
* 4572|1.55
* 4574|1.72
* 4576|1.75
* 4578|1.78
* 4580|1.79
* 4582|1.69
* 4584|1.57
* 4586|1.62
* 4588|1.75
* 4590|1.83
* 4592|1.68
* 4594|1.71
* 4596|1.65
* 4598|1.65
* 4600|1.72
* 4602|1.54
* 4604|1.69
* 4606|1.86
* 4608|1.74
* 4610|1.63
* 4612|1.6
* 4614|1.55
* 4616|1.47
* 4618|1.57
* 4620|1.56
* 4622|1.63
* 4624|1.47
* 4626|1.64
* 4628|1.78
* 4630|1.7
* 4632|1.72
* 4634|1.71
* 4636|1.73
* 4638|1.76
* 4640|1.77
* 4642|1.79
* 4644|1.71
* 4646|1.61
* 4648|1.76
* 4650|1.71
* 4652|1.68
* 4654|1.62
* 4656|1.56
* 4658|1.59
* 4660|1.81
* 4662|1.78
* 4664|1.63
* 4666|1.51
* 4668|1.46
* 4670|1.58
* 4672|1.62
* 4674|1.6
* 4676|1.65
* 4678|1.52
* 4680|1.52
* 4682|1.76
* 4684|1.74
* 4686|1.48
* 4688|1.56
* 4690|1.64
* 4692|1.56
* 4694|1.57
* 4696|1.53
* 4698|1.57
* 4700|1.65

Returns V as 0.6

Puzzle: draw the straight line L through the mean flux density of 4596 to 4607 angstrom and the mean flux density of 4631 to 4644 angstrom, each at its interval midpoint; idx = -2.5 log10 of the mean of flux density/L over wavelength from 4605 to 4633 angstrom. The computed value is 0.05 mag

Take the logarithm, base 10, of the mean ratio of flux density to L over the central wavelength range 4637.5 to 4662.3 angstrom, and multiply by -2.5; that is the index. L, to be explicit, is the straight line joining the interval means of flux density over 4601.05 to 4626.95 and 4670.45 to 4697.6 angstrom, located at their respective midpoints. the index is -0.06 mag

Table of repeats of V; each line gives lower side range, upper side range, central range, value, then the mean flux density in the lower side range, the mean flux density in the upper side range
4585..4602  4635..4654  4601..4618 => 0.7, 1.69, 1.72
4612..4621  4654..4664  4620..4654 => -1.8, 1.54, 1.67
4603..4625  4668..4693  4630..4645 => -1.2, 1.62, 1.6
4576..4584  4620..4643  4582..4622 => 1.5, 1.73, 1.69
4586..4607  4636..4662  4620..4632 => 0.4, 1.7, 1.7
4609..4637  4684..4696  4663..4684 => -0.1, 1.63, 1.57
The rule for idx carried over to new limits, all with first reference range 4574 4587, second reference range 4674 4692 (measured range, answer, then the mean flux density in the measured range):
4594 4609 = -0.01 mag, 1.69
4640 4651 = -0.05 mag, 1.72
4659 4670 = -0.01 mag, 1.63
